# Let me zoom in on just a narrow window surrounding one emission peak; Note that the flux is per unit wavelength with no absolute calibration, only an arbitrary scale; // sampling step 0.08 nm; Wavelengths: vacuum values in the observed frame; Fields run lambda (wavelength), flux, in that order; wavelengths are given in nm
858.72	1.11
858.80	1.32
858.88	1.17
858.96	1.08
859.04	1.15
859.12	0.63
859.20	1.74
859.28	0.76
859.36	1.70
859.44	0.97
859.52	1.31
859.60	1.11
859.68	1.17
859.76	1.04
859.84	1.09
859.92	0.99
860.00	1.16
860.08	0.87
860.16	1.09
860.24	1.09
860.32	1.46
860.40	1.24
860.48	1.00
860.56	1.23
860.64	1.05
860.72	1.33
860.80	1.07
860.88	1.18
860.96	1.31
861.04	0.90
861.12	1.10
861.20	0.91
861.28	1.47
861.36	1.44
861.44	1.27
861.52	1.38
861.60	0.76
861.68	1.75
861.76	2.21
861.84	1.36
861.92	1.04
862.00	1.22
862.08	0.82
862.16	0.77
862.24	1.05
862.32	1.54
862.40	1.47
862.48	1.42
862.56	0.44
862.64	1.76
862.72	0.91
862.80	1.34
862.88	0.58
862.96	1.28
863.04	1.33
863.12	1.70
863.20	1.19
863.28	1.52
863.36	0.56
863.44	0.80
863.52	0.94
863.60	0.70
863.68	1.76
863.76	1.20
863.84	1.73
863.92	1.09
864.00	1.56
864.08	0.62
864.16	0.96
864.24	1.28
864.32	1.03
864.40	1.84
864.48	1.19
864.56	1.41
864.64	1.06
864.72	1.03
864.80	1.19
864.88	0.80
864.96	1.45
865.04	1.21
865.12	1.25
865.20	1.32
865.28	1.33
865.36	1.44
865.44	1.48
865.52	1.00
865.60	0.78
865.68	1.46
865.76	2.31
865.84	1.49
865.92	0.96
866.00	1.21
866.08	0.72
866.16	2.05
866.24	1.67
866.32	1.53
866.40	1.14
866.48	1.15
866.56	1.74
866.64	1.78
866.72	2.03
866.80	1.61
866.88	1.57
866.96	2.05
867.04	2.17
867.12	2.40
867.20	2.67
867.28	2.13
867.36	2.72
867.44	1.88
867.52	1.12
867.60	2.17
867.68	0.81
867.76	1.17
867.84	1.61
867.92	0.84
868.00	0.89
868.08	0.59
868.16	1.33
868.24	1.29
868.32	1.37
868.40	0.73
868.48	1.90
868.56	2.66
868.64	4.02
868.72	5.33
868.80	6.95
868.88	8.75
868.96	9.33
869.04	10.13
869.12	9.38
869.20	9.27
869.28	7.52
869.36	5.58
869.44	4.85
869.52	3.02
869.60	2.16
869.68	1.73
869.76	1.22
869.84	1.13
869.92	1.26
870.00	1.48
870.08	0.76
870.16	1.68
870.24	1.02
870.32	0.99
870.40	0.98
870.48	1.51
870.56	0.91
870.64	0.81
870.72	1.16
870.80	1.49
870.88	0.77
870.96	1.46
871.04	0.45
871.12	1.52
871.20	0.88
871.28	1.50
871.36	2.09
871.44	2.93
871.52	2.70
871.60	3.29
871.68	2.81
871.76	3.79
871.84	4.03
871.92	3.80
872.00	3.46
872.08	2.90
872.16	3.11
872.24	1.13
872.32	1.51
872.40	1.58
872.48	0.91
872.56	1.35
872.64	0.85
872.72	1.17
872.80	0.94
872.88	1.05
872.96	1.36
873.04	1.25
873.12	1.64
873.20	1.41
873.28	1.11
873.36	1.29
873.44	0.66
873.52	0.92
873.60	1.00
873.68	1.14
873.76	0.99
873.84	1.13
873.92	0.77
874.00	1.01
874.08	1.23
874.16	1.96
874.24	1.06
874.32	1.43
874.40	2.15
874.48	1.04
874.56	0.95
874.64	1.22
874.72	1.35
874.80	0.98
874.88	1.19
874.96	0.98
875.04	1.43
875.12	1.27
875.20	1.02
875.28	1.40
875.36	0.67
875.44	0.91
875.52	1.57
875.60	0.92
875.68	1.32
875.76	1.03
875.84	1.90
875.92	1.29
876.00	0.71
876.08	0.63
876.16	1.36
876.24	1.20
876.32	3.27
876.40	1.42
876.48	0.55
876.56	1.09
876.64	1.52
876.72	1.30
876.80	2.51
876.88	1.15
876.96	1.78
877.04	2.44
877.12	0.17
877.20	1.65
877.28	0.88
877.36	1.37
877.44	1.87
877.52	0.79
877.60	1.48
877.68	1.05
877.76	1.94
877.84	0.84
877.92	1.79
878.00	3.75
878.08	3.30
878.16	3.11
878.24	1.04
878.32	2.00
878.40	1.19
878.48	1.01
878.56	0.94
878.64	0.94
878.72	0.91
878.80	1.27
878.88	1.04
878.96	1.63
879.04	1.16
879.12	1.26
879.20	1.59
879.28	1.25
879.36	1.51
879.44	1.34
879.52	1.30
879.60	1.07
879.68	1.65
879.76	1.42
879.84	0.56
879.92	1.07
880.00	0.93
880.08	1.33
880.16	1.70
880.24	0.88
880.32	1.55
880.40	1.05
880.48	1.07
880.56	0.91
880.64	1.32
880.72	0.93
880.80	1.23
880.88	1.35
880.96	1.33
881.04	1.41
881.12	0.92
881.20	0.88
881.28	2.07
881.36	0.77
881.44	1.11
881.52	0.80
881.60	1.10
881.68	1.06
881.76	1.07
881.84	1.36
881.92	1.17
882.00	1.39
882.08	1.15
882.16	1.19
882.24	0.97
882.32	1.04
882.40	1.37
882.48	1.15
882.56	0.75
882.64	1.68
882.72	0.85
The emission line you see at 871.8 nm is [N II]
